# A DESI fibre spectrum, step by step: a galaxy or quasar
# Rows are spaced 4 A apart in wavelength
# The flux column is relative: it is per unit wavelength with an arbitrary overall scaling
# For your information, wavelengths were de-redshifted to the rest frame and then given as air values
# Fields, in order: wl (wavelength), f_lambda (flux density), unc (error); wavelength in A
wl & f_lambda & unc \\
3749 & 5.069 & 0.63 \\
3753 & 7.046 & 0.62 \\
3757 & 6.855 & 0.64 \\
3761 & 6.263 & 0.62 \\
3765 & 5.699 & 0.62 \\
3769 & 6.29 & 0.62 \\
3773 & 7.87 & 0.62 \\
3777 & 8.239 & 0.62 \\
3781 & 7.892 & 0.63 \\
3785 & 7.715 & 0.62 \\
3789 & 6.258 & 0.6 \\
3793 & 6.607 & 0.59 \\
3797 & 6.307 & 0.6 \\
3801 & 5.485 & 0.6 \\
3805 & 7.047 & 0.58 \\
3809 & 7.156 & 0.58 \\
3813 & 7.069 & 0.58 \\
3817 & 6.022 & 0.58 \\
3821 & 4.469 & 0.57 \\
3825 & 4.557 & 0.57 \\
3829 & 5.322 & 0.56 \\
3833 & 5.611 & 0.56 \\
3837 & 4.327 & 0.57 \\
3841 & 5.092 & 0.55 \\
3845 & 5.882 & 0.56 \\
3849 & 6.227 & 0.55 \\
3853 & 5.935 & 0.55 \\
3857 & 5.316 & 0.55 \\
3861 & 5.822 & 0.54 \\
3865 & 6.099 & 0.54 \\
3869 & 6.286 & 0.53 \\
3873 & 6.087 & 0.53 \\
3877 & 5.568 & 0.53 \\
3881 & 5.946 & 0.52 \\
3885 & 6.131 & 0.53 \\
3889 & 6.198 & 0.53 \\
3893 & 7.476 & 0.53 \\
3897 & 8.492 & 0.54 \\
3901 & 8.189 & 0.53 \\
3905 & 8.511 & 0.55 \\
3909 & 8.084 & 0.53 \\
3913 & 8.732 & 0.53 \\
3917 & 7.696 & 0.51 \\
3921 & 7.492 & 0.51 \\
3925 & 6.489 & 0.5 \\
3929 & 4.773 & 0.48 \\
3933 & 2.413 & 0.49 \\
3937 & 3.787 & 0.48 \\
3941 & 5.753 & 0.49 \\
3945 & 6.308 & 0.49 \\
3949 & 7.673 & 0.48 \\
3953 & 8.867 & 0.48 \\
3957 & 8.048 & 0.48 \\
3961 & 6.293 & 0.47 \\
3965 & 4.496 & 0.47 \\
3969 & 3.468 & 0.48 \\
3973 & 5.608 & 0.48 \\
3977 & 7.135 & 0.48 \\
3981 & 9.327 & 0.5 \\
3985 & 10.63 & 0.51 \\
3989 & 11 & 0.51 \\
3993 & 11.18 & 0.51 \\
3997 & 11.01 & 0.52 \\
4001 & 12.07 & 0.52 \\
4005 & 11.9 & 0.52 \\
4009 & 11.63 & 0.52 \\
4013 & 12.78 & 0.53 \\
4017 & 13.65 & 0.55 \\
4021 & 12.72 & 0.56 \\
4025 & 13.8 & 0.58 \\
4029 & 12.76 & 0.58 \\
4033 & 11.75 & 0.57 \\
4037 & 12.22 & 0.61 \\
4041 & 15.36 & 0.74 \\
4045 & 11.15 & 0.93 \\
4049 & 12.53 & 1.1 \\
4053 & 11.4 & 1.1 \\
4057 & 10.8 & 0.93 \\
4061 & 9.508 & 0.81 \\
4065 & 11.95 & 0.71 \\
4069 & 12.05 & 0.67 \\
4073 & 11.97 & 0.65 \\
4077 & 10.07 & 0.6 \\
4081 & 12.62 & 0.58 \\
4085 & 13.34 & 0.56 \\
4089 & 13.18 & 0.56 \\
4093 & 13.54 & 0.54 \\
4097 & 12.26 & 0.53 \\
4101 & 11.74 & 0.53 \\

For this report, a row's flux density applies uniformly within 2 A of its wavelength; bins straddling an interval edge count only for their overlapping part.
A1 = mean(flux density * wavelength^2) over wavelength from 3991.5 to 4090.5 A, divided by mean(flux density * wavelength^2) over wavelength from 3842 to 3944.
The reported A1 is 2.1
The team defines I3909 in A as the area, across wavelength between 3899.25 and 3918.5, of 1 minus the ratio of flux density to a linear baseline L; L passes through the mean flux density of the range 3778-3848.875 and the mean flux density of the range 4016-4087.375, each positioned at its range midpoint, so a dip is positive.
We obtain 0.6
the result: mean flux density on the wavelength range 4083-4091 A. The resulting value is 13.3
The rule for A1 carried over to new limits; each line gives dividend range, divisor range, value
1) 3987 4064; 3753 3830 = 2.09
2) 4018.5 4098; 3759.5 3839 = 2.22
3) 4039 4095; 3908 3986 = 1.95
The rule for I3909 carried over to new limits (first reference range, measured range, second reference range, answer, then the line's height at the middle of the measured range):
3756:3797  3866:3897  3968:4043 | 8.7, 8.87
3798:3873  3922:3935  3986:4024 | 6.2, 9.19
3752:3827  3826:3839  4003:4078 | 4.3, 7.52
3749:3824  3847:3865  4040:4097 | 4.7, 7.95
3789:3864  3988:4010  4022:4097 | -1.9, 10.6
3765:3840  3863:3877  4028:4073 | 3.2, 7.84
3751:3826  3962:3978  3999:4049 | 8.7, 11.3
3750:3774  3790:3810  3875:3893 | -0.2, 6.42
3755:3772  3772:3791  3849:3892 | -3.8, 6.31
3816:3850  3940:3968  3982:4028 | 9.2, 9.99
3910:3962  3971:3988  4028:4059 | 1.0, 8.83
